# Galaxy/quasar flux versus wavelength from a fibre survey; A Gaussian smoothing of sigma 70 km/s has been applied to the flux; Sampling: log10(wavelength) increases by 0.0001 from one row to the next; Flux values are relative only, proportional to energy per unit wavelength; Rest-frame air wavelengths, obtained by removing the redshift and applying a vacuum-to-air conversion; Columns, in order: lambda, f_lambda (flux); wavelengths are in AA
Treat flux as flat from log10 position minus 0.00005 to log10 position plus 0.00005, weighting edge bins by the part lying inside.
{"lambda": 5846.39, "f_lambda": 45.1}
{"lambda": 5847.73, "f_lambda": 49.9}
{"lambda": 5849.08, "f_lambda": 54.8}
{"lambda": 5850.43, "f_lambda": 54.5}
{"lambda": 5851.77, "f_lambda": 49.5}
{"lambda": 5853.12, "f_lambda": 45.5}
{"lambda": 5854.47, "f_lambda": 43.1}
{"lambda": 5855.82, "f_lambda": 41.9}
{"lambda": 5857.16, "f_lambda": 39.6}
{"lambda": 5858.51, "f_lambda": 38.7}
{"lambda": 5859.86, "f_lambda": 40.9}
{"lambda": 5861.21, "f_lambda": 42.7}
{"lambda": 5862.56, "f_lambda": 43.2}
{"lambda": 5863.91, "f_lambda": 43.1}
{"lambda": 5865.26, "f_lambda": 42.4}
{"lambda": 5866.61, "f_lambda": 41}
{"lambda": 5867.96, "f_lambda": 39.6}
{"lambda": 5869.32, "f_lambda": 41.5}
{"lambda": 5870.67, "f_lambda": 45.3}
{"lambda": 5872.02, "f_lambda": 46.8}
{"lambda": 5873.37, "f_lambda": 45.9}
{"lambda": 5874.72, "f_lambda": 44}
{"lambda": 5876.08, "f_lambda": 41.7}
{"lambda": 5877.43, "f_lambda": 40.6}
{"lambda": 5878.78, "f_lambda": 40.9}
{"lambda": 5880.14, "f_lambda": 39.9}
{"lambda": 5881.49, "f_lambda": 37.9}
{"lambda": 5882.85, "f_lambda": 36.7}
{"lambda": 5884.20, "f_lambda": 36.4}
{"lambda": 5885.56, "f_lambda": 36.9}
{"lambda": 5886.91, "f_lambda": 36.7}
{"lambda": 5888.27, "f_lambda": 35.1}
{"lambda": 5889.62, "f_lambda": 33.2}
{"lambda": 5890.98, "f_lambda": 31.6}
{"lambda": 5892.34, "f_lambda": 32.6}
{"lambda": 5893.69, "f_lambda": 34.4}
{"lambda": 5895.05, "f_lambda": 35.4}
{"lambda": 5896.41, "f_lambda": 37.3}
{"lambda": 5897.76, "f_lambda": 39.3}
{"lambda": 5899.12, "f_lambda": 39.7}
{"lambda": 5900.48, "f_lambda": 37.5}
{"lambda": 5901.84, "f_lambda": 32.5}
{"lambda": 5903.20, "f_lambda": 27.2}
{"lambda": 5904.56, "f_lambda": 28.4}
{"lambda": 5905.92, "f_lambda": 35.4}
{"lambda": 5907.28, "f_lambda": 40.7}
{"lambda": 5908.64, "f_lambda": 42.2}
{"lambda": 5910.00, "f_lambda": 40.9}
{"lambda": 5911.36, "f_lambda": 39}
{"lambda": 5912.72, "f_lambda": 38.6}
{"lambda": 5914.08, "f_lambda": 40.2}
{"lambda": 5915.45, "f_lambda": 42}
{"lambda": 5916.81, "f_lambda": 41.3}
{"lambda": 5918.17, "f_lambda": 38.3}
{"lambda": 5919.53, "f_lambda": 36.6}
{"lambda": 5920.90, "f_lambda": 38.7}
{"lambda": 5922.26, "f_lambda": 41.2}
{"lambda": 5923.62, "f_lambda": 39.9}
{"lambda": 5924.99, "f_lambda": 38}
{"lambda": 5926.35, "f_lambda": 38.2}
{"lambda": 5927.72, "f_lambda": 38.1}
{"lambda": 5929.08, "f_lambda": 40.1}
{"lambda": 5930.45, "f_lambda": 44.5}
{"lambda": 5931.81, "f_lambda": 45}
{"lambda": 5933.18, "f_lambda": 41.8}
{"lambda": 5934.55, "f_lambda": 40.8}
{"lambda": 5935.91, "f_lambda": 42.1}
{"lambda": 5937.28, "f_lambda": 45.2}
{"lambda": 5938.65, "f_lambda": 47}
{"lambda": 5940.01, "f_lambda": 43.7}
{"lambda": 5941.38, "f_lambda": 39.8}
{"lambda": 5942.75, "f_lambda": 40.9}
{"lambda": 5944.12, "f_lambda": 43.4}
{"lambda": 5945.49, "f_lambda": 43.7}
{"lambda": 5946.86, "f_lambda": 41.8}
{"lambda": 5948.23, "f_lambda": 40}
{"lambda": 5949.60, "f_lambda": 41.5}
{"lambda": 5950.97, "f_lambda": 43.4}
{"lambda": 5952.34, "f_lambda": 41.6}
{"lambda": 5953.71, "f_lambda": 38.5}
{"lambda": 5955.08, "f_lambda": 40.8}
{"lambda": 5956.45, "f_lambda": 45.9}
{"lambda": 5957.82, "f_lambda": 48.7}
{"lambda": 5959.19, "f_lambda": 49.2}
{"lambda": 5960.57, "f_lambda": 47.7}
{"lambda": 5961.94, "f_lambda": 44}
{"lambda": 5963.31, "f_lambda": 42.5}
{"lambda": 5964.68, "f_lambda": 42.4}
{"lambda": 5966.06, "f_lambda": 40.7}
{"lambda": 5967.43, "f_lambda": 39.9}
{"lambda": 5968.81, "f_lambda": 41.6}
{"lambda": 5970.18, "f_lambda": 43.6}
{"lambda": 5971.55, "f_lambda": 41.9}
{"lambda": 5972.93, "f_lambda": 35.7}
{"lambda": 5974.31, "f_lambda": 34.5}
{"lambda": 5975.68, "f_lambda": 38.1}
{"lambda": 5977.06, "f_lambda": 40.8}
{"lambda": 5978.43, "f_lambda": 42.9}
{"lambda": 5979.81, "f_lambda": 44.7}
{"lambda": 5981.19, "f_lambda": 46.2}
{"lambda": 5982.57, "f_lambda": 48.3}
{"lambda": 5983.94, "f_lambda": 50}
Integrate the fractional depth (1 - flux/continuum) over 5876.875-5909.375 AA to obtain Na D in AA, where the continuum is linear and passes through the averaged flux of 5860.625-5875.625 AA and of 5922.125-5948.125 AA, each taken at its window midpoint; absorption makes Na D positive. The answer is 5.0 AA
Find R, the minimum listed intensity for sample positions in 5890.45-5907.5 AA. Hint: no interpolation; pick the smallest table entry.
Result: 27.2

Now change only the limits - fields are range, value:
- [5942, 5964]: 38.5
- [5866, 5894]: 31.6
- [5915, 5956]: 36.6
